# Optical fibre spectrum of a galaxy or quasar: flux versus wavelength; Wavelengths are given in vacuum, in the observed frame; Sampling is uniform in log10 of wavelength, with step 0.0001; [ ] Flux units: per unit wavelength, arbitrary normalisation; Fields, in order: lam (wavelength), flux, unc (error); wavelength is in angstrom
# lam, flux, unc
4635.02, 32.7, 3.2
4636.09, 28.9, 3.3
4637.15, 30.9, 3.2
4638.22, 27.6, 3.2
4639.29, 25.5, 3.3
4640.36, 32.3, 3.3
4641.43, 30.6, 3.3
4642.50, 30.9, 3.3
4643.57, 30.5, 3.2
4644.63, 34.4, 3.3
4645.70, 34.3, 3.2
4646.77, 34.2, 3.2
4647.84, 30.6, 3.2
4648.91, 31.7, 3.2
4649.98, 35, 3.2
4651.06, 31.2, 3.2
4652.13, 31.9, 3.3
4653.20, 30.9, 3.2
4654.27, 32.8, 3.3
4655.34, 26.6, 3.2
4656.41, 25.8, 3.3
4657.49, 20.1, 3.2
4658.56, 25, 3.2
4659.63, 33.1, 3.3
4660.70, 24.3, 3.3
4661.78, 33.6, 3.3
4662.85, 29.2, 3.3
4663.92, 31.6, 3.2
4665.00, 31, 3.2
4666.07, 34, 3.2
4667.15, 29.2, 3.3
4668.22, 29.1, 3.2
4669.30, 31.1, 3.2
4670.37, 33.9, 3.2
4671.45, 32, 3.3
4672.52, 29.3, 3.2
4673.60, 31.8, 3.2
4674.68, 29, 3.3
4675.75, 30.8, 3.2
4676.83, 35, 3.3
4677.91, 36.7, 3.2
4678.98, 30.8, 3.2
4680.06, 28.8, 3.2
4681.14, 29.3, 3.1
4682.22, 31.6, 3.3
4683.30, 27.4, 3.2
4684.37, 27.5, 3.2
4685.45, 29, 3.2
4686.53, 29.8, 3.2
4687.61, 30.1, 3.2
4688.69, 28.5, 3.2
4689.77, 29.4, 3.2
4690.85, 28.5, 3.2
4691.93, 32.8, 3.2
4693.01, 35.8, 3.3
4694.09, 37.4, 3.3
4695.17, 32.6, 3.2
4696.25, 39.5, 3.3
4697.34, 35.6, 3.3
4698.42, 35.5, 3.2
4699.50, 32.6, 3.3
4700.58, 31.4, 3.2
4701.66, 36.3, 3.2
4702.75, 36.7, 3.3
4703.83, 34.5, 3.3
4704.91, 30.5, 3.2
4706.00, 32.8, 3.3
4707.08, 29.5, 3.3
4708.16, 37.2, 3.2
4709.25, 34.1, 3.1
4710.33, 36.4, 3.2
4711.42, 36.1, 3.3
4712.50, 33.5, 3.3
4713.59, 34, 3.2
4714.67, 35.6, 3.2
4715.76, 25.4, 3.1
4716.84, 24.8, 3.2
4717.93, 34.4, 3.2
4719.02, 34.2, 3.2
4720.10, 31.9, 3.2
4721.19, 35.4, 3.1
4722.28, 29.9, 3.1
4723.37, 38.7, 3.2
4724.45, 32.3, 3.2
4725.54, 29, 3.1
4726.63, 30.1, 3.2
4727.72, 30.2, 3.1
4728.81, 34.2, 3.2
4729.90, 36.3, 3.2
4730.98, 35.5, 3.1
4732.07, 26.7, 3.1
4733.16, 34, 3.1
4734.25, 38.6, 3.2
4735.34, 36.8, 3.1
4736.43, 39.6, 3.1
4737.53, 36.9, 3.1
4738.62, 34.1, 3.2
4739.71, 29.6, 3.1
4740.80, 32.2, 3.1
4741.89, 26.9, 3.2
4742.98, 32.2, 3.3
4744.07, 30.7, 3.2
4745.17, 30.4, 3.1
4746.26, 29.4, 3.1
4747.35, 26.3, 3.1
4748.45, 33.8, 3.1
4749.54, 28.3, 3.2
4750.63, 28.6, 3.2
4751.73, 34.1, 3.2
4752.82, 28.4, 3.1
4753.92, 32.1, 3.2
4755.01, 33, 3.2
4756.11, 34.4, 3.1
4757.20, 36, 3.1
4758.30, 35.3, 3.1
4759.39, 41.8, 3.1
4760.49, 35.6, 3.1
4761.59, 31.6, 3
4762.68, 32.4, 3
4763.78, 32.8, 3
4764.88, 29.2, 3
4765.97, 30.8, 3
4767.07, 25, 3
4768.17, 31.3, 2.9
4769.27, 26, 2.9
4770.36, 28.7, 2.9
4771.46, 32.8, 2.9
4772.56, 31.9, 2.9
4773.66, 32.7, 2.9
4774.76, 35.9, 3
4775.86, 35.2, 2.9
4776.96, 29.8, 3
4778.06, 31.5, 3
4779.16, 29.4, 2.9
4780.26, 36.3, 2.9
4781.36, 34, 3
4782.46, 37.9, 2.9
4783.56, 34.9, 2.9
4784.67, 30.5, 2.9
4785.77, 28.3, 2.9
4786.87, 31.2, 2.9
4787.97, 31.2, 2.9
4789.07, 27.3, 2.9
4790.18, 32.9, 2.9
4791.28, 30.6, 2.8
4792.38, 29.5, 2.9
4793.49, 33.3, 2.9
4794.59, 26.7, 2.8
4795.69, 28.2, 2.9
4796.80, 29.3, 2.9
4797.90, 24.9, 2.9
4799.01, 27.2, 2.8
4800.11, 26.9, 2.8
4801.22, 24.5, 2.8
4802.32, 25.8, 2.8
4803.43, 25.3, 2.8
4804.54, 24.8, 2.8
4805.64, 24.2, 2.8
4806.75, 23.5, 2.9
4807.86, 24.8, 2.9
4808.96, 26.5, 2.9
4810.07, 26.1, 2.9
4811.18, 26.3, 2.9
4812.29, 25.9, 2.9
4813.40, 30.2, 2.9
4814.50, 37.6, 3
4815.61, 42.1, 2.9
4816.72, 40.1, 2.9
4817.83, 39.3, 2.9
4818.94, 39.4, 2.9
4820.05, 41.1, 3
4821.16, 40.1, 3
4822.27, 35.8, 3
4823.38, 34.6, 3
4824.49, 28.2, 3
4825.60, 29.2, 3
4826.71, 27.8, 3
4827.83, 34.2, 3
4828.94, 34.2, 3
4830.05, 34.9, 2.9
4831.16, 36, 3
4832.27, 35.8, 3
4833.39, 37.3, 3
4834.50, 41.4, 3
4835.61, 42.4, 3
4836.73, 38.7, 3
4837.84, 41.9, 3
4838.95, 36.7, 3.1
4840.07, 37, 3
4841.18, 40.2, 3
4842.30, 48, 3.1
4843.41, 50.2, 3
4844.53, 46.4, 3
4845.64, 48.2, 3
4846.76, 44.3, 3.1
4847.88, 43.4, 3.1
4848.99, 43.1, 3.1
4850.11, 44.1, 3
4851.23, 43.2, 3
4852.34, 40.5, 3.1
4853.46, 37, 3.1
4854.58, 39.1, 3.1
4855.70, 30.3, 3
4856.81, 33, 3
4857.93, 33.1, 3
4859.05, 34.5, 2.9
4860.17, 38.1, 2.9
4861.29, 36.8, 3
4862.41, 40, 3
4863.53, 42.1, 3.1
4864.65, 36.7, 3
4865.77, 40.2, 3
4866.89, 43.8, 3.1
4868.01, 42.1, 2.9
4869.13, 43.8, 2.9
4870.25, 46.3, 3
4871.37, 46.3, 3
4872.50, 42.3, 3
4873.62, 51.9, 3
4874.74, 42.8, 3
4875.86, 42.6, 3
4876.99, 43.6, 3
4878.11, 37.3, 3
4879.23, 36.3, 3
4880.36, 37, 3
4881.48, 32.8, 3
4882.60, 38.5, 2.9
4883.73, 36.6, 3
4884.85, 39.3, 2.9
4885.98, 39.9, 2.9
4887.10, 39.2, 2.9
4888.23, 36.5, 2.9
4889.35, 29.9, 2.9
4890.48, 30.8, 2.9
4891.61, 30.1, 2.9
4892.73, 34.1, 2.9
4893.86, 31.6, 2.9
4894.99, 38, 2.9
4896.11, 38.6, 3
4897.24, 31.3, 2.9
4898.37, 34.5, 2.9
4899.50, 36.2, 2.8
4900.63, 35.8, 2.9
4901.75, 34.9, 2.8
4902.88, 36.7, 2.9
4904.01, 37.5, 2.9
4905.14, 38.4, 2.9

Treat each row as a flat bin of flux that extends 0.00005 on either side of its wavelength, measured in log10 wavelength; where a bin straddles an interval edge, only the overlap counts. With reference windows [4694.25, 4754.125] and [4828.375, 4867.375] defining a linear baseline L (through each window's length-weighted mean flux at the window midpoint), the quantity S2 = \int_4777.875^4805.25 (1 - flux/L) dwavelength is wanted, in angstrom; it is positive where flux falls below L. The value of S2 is 5.20 angstrom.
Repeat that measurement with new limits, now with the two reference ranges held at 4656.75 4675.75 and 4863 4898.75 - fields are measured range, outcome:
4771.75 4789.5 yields 1.1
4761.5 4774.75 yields 1.3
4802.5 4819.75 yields 2.6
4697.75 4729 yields -1.2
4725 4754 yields 0.7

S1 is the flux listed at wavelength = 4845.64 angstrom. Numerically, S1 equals 48.2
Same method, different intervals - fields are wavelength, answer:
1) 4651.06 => 31.2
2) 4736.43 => 39.6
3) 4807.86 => 24.8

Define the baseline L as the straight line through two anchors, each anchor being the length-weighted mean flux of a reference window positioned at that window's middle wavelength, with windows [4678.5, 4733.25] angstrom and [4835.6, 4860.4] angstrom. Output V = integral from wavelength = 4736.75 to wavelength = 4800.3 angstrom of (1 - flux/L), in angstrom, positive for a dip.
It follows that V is 8.1 angstrom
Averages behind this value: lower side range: 32.4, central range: 31.4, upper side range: 40.6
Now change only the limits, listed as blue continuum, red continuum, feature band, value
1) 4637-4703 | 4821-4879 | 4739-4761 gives 1.88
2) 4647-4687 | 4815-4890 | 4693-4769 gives 0.90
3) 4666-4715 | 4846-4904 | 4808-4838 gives 1.58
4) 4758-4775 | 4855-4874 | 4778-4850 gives 4.12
